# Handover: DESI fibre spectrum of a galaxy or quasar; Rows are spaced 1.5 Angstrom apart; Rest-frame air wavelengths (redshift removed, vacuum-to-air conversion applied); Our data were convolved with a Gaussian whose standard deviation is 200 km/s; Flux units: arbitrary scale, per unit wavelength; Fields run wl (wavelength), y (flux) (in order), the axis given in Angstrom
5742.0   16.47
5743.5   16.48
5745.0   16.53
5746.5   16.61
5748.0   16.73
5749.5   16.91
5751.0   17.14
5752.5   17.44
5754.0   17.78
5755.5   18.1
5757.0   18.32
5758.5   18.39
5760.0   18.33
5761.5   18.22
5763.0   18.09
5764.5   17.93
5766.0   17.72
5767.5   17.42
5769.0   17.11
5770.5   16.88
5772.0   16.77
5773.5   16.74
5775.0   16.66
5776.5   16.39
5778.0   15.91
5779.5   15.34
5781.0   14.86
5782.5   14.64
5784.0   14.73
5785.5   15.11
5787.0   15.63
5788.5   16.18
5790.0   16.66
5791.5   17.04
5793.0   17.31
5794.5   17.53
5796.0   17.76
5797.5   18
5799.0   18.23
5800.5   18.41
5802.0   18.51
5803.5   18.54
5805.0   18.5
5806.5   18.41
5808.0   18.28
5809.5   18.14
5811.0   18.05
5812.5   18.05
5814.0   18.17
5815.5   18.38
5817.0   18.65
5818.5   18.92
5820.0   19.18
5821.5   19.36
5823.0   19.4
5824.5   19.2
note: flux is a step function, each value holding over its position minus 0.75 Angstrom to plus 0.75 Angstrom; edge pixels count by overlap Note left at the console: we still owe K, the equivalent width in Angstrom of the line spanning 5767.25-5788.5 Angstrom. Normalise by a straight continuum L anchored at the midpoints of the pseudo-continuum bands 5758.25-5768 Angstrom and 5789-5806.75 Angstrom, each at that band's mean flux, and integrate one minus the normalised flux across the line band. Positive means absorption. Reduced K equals 2.3 Angstrom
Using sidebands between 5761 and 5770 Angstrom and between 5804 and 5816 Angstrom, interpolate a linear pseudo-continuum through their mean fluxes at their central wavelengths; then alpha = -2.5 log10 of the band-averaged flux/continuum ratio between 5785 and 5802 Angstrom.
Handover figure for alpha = 0.05 mag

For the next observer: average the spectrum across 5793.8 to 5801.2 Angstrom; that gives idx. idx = 18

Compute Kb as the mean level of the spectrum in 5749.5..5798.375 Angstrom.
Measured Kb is 16.9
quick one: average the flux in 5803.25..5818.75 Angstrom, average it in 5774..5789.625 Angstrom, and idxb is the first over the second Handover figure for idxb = 1.18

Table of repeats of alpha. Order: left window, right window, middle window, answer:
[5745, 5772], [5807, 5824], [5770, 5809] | 0.077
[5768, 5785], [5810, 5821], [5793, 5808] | -0.038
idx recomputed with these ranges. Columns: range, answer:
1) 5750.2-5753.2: 17.3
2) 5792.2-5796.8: 17.5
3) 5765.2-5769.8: 17.4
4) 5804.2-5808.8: 18.4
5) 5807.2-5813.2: 18.1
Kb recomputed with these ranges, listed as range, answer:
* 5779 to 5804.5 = 16.8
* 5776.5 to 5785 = 15.2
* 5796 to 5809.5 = 18.3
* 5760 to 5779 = 17.2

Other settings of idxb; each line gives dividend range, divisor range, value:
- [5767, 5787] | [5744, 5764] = 0.91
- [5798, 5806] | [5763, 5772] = 1.06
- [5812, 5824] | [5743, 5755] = 1.11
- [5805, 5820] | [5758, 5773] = 1.04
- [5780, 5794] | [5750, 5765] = 0.88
